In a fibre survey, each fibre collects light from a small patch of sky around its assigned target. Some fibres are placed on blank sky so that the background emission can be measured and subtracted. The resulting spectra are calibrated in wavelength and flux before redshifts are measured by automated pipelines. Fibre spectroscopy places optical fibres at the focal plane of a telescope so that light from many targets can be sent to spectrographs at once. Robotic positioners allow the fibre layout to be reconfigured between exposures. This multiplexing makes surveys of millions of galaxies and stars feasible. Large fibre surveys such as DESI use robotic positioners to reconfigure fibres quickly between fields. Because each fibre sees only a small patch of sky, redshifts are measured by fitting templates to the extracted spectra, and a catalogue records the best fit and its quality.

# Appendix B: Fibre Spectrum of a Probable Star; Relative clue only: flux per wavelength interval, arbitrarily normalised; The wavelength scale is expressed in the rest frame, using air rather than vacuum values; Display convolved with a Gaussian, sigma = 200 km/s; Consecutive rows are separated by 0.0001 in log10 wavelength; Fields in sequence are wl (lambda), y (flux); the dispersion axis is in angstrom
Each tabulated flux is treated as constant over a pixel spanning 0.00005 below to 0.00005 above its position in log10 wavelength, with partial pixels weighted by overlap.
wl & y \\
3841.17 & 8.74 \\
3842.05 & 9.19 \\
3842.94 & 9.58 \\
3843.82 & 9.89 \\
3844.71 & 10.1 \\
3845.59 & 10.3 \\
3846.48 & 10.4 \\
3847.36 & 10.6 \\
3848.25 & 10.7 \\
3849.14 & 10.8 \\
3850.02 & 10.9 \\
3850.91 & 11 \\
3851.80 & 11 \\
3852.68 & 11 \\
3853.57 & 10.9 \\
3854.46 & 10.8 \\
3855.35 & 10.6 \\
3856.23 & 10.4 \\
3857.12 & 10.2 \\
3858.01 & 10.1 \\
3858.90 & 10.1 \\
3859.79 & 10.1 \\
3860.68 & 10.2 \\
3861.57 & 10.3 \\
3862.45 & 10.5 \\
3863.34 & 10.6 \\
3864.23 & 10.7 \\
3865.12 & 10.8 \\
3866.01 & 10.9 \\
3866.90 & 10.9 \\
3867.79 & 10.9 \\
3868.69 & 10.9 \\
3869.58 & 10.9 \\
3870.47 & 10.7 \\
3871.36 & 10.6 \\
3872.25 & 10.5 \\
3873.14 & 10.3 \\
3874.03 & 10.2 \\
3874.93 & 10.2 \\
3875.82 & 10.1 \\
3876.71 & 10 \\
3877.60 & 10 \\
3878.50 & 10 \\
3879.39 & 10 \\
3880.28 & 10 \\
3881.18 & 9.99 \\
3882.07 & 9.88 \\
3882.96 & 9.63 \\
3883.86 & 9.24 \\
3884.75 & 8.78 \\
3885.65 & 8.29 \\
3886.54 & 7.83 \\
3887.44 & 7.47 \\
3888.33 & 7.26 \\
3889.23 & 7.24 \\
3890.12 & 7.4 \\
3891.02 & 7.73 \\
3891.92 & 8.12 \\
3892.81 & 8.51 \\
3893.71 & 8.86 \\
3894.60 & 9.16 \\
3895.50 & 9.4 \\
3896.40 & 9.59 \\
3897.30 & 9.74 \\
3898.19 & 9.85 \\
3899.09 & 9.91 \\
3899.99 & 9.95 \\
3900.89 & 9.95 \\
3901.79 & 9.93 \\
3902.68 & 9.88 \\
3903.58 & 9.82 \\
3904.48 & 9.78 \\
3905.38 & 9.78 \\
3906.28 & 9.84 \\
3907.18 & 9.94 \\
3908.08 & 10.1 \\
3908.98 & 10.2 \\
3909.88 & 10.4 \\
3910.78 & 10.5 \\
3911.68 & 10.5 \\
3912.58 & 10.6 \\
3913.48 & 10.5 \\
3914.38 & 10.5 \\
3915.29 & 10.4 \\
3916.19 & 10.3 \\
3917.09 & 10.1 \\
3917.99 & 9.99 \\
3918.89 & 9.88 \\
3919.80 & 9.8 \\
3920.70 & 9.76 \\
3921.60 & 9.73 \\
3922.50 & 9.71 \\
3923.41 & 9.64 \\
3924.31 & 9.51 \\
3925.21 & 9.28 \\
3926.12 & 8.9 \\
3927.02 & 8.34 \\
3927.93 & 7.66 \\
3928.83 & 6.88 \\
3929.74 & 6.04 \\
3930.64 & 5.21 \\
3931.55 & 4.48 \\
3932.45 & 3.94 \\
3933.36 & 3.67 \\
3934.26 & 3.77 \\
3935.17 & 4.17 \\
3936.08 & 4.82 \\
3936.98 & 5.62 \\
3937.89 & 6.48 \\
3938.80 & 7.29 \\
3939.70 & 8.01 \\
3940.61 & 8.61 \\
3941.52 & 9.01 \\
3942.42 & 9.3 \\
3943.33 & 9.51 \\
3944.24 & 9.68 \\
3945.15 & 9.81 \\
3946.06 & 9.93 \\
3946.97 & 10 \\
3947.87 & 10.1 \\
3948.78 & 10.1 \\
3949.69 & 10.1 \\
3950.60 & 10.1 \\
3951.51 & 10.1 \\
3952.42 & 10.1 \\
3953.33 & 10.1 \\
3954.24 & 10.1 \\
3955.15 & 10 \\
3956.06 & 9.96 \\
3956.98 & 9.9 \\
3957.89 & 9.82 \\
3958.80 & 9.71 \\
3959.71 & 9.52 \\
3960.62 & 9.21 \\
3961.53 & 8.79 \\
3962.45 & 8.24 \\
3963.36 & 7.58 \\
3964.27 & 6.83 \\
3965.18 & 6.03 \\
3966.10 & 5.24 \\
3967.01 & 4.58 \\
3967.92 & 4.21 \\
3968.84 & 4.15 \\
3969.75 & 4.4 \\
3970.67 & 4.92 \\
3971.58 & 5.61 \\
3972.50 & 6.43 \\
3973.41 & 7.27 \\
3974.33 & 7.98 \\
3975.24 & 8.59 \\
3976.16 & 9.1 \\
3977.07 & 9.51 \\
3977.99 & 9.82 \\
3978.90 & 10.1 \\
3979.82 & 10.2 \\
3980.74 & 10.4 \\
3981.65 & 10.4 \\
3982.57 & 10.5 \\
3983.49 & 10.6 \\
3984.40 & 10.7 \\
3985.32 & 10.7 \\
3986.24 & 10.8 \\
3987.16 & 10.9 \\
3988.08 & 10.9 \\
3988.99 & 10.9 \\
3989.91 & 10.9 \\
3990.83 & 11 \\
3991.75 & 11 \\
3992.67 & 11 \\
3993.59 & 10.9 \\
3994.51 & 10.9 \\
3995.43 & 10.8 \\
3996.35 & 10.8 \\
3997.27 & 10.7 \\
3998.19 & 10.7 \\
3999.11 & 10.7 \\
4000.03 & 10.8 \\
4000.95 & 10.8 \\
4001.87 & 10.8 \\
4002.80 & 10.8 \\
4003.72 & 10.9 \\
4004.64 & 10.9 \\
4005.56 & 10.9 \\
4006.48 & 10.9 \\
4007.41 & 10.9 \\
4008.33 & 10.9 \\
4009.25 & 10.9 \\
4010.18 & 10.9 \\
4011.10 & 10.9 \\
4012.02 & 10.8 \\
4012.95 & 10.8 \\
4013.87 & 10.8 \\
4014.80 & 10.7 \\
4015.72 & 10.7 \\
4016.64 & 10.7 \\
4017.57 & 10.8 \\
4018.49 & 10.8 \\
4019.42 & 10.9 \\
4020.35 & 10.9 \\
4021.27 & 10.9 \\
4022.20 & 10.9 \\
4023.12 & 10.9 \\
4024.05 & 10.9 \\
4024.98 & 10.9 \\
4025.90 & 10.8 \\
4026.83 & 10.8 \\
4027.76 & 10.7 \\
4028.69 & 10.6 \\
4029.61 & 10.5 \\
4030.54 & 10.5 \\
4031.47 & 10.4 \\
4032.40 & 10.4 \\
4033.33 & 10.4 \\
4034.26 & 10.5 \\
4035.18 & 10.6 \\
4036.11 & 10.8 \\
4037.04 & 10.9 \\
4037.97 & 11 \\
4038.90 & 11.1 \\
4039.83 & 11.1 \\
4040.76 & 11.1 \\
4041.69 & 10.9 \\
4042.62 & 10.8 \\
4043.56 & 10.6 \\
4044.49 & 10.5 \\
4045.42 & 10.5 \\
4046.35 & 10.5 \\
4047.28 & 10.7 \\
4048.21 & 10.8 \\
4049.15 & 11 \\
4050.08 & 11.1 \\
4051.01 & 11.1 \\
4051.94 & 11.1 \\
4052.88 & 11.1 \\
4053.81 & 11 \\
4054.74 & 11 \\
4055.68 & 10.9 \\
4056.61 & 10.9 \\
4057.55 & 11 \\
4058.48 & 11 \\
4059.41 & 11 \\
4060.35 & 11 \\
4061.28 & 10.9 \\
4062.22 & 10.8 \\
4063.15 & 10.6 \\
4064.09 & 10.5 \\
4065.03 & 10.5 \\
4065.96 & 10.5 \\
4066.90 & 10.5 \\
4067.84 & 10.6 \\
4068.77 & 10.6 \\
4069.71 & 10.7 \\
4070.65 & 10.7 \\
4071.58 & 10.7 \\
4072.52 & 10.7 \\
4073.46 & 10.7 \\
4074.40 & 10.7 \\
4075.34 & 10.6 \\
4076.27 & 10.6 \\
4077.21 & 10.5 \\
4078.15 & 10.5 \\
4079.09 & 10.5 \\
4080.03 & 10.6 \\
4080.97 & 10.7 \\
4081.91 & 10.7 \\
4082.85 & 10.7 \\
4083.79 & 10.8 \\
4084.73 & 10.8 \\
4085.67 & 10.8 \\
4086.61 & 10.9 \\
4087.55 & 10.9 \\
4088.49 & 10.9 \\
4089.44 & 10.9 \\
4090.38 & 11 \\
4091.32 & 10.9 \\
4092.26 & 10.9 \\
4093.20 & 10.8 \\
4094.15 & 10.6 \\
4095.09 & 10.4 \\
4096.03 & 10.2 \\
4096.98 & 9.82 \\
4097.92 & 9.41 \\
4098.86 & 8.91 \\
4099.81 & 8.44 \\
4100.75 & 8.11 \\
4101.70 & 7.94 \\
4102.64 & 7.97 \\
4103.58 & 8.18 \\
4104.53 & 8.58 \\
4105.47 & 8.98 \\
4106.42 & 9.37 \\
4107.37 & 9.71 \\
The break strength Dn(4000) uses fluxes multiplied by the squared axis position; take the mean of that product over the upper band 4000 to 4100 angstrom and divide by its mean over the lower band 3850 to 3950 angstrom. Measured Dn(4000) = 1.24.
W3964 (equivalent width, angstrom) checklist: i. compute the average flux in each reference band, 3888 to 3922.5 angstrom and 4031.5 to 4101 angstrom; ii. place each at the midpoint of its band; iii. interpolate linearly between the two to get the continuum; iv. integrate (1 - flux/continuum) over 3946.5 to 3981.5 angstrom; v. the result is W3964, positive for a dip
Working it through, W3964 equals 5.52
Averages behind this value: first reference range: 9.61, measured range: 8.41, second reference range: 10.6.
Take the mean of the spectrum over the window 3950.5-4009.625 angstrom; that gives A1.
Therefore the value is 9.44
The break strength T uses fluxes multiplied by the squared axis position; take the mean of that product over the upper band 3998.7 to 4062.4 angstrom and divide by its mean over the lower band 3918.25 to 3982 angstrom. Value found 1.39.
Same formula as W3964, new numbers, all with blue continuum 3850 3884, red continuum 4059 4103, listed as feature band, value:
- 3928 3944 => 6.22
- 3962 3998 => 5.27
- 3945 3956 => 0.38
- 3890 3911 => 1.76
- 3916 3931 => 2.23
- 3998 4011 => -0.56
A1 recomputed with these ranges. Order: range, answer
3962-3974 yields 5.83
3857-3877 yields 10.5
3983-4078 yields 10.8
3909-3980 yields 8.34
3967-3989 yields 8.58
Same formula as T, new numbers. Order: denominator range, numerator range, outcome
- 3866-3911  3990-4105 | 1.20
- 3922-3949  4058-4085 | 1.50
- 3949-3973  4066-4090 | 1.43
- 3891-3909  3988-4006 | 1.19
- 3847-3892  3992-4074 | 1.18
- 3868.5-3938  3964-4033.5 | 1.16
